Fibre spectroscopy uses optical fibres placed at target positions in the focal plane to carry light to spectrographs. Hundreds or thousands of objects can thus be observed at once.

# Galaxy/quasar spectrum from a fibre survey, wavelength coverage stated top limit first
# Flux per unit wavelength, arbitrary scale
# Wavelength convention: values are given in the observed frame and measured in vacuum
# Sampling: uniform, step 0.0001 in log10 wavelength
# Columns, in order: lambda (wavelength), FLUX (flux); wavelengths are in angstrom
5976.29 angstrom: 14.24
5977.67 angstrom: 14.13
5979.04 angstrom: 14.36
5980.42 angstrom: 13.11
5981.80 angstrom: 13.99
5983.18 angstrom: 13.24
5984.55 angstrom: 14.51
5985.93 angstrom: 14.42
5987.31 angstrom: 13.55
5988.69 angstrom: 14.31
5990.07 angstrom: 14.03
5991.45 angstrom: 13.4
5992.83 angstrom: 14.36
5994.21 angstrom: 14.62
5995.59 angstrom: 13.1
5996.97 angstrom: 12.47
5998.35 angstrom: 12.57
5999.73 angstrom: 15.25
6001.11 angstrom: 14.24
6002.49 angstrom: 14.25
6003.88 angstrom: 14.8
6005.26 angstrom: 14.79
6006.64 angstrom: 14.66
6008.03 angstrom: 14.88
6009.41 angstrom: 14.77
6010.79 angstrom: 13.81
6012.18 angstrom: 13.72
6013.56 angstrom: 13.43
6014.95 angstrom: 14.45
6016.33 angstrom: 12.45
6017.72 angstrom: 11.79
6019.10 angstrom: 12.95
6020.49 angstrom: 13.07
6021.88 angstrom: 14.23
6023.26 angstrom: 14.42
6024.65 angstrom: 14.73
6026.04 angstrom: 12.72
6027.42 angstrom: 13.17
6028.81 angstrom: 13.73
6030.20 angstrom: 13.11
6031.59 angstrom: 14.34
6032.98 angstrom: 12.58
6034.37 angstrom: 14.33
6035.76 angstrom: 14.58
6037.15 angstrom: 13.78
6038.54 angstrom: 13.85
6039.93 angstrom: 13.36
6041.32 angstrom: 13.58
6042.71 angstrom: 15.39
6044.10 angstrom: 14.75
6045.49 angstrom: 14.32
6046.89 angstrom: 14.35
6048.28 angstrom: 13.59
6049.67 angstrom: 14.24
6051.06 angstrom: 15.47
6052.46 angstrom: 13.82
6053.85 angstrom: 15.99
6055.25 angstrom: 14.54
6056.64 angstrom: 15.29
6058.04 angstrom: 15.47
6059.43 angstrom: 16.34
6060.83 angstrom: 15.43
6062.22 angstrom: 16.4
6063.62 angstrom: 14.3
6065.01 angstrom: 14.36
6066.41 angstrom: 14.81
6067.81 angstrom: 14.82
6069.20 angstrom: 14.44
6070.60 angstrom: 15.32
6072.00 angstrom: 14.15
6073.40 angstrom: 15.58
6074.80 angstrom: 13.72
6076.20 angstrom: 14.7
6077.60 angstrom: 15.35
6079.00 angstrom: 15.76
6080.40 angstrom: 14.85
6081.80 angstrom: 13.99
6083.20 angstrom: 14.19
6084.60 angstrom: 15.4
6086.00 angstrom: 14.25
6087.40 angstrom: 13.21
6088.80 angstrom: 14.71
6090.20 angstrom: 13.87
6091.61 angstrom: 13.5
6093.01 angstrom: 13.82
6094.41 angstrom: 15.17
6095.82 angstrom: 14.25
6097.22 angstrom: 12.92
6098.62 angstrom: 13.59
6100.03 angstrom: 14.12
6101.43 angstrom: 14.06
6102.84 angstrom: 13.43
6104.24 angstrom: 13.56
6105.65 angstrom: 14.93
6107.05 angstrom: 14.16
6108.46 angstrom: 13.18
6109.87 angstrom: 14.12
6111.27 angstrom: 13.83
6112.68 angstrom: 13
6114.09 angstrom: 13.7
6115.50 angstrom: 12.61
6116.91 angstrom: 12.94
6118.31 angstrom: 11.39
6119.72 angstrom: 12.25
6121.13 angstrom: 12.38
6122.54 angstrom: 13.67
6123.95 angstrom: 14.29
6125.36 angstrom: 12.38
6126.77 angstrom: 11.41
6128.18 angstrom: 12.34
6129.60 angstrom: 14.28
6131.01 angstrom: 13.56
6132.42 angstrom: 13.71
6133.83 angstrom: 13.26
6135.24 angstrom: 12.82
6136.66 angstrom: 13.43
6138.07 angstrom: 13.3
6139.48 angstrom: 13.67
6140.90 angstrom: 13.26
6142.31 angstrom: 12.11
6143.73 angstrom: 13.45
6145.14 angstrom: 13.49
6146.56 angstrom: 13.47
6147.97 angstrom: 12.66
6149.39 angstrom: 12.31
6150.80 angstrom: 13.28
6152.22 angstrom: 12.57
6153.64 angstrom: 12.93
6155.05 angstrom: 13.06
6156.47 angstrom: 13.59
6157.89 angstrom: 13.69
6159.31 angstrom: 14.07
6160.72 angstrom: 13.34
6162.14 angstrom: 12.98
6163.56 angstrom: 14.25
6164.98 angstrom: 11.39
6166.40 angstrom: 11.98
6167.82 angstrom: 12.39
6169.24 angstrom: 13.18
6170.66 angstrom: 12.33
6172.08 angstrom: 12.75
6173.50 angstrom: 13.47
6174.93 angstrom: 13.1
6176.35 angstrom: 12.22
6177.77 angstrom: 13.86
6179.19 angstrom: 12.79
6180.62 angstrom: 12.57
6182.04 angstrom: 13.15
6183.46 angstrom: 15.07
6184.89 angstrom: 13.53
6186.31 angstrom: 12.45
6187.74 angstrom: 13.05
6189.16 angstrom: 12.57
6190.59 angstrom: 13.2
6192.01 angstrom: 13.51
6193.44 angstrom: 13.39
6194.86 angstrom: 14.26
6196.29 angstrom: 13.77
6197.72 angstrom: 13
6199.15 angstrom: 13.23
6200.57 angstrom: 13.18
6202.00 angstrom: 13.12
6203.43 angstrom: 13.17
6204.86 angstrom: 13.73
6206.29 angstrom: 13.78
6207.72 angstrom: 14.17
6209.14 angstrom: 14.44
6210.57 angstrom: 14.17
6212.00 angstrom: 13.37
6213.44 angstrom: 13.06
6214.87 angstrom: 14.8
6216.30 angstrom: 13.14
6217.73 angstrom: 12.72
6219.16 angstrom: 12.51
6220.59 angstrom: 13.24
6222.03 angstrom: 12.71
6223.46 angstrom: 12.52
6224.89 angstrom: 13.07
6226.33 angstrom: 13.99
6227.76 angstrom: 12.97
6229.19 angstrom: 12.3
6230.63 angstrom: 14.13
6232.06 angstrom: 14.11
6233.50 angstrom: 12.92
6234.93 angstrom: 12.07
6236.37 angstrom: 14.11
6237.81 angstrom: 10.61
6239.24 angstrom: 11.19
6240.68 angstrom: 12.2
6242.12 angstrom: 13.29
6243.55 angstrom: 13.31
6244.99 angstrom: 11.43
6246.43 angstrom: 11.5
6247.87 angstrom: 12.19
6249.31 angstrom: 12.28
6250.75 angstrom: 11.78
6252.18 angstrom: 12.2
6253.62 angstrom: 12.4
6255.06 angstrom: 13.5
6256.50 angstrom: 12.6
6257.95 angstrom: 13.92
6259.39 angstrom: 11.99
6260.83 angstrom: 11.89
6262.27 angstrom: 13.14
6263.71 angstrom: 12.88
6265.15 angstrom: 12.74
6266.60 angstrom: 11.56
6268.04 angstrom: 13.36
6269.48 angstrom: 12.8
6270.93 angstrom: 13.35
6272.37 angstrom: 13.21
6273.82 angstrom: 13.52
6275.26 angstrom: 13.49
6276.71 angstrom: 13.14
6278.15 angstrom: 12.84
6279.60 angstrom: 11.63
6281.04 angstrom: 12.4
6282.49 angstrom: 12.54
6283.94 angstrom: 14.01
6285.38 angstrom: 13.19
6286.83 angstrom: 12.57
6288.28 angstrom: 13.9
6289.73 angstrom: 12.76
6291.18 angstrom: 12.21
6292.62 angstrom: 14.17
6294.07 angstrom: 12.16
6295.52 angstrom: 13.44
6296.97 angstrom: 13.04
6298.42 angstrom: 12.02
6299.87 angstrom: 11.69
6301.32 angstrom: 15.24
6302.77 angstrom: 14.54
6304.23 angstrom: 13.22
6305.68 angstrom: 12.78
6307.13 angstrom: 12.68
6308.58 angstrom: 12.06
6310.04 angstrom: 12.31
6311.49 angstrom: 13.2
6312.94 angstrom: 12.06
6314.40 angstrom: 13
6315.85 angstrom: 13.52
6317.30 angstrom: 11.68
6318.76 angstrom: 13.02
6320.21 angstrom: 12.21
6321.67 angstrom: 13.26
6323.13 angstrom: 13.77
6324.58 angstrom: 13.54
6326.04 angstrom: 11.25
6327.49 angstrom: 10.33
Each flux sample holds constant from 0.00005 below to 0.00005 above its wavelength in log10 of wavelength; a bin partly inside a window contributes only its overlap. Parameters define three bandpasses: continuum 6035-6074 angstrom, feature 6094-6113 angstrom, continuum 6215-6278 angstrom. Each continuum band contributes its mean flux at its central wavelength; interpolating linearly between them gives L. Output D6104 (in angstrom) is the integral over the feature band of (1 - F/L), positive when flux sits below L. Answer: 0.5 angstrom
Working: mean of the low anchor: 14.7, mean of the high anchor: 12.8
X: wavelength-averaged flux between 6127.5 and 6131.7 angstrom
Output 13.4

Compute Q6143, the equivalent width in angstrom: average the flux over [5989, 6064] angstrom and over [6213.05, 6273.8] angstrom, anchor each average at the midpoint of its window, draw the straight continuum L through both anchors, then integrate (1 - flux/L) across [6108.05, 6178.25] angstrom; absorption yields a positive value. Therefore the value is 1.84 angstrom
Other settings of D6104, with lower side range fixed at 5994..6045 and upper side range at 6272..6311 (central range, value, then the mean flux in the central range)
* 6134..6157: 0.6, 13.1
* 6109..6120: 0.4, 13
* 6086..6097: -0.3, 14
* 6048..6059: -0.9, 14.9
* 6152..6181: 0.9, 13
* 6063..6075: -0.8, 14.7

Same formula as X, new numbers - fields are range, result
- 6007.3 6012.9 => 14.3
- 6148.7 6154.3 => 12.8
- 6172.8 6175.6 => 13.2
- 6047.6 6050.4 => 14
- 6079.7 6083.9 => 14.3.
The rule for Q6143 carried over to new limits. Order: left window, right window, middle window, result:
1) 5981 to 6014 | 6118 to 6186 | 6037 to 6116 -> -4.92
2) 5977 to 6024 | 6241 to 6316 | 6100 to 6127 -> 0.34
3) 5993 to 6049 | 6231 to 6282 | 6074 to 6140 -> -1.26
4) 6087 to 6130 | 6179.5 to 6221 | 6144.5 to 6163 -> 0.33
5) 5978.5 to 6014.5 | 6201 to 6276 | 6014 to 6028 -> 0.52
